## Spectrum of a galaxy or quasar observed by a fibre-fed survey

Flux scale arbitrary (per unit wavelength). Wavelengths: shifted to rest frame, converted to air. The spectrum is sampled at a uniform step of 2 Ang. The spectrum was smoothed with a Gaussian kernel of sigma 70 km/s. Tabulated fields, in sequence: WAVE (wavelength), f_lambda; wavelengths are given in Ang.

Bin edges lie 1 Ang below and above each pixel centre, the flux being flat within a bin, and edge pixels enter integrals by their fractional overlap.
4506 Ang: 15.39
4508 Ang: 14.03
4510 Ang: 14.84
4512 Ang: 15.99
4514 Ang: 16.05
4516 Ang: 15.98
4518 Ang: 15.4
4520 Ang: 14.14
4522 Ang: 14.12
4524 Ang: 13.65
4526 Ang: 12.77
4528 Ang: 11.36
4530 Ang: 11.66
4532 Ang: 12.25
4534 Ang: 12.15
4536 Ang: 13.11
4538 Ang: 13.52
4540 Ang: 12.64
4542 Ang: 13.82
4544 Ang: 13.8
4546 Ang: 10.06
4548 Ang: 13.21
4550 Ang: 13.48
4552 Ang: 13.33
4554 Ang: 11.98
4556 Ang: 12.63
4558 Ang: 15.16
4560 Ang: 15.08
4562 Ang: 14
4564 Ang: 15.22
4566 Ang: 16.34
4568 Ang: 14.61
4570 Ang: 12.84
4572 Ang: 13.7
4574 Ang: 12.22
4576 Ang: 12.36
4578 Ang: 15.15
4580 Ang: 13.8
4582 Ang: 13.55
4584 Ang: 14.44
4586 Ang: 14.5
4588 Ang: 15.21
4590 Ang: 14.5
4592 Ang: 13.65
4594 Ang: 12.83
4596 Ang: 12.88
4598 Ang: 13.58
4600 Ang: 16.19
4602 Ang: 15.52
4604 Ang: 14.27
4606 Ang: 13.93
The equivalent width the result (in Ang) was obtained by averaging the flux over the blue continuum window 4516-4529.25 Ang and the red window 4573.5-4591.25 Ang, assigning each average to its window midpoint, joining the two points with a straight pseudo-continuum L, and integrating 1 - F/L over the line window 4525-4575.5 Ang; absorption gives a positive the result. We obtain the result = 2.3 Ang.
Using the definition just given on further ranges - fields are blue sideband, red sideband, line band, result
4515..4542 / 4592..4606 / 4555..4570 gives -1.0 Ang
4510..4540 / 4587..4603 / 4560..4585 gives 0.1 Ang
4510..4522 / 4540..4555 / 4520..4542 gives 2.0 Ang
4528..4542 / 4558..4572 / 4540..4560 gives 0.7 Ang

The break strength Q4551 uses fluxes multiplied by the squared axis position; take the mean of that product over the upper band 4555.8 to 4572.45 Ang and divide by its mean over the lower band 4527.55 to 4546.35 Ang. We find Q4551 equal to 1.17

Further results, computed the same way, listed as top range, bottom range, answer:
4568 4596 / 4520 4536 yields 1.11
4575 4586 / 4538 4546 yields 1.09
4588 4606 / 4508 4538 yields 1.06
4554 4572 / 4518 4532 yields 1.11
